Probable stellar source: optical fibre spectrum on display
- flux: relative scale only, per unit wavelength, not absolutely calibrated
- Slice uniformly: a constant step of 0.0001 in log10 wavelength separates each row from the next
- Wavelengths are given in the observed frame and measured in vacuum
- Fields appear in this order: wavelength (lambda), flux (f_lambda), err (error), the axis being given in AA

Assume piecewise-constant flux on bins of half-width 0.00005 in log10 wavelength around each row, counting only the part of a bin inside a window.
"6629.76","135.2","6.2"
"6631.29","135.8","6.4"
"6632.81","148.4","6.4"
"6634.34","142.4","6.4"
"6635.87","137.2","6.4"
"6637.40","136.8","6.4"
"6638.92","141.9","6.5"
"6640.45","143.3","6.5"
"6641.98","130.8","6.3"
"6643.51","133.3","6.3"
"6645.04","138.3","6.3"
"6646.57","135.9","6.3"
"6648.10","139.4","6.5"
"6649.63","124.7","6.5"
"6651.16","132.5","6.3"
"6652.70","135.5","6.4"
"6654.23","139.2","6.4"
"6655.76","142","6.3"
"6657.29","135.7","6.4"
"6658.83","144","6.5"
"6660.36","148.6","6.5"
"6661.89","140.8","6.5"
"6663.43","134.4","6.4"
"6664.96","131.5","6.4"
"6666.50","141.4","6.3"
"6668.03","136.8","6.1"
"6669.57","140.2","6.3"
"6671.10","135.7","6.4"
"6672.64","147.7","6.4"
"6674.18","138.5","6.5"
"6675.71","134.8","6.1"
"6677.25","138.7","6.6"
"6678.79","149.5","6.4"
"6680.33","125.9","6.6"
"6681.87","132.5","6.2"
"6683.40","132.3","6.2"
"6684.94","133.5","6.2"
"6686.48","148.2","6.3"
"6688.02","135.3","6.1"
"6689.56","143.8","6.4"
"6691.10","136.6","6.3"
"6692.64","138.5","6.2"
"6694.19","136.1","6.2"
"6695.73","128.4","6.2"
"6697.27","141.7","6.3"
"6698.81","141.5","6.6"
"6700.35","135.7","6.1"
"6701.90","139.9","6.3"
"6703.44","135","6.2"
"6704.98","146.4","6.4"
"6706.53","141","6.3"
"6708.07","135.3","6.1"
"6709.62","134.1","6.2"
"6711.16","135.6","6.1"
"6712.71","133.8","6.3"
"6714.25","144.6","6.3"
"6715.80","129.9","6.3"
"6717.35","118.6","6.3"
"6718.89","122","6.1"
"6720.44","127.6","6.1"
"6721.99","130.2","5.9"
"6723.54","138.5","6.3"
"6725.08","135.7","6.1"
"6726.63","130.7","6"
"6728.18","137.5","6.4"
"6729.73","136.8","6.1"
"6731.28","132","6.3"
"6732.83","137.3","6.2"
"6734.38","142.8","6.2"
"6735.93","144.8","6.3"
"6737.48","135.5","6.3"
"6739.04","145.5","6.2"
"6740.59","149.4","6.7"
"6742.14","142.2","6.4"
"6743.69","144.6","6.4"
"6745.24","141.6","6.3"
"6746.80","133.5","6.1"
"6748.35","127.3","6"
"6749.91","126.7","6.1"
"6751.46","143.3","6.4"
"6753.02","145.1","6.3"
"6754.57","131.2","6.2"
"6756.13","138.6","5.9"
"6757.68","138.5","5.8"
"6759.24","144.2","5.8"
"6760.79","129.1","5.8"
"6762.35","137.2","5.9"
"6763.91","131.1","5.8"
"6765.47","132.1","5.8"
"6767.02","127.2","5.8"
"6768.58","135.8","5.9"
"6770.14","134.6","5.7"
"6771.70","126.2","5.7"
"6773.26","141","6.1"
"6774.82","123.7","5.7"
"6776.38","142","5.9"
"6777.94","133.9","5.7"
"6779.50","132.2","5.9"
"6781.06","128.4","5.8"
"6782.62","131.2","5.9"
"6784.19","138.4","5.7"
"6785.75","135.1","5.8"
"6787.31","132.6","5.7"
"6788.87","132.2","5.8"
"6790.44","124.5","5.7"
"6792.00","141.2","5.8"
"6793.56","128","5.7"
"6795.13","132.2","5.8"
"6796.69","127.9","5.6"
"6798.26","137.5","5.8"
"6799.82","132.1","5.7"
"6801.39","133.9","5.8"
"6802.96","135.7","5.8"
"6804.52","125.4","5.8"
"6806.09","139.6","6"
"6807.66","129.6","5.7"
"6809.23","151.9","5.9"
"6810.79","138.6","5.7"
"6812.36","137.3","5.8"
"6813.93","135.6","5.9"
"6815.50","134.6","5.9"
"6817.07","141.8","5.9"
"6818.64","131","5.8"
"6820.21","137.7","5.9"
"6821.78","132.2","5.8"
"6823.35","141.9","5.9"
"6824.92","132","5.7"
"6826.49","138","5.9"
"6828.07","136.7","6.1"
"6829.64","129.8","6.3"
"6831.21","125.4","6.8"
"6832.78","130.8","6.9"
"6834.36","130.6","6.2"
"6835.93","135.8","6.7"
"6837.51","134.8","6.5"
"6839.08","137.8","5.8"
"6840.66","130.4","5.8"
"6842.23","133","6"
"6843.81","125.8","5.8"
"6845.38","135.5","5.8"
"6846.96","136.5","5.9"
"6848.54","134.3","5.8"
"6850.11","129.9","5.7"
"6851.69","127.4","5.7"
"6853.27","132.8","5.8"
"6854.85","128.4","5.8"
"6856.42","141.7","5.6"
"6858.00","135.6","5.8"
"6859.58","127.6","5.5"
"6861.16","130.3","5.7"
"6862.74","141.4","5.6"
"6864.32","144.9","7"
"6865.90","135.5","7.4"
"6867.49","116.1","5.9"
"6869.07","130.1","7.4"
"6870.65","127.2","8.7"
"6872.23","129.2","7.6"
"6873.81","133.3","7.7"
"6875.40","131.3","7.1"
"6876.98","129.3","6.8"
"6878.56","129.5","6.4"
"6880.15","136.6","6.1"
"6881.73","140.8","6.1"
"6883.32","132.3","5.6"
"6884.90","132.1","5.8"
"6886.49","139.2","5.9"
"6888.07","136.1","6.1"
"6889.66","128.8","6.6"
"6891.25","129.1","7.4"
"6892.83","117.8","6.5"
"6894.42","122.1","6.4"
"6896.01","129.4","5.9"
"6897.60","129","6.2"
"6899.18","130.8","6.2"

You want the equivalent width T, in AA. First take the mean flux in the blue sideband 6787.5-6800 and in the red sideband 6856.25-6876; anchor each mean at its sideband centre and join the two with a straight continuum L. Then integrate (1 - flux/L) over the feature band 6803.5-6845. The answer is -0.8 AA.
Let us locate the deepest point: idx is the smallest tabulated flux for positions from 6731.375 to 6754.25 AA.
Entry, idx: 126.7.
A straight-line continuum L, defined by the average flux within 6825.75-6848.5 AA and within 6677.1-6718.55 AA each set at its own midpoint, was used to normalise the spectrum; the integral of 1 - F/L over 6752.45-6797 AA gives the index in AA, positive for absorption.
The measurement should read 0.3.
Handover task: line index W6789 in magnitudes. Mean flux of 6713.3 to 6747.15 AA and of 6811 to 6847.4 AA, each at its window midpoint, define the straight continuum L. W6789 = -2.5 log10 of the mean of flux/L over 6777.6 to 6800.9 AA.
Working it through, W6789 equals 0.02 mag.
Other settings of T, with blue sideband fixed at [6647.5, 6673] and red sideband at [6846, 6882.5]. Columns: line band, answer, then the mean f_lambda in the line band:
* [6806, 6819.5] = -0.37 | 138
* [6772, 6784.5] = 0.14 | 133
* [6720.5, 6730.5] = 0.14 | 134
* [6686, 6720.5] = 0.20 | 136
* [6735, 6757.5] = -0.58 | 139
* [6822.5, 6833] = -0.01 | 134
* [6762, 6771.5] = 0.20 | 132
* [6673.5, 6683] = 0.08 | 137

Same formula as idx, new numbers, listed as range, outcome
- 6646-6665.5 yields 124.7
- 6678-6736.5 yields 118.6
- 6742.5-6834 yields 123.7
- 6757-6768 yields 127.2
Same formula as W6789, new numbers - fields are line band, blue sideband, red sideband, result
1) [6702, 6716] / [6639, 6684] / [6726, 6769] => 0.00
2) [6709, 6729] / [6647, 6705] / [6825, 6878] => 0.03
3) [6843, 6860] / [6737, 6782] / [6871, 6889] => 0.01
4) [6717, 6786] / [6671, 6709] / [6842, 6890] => 0.01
